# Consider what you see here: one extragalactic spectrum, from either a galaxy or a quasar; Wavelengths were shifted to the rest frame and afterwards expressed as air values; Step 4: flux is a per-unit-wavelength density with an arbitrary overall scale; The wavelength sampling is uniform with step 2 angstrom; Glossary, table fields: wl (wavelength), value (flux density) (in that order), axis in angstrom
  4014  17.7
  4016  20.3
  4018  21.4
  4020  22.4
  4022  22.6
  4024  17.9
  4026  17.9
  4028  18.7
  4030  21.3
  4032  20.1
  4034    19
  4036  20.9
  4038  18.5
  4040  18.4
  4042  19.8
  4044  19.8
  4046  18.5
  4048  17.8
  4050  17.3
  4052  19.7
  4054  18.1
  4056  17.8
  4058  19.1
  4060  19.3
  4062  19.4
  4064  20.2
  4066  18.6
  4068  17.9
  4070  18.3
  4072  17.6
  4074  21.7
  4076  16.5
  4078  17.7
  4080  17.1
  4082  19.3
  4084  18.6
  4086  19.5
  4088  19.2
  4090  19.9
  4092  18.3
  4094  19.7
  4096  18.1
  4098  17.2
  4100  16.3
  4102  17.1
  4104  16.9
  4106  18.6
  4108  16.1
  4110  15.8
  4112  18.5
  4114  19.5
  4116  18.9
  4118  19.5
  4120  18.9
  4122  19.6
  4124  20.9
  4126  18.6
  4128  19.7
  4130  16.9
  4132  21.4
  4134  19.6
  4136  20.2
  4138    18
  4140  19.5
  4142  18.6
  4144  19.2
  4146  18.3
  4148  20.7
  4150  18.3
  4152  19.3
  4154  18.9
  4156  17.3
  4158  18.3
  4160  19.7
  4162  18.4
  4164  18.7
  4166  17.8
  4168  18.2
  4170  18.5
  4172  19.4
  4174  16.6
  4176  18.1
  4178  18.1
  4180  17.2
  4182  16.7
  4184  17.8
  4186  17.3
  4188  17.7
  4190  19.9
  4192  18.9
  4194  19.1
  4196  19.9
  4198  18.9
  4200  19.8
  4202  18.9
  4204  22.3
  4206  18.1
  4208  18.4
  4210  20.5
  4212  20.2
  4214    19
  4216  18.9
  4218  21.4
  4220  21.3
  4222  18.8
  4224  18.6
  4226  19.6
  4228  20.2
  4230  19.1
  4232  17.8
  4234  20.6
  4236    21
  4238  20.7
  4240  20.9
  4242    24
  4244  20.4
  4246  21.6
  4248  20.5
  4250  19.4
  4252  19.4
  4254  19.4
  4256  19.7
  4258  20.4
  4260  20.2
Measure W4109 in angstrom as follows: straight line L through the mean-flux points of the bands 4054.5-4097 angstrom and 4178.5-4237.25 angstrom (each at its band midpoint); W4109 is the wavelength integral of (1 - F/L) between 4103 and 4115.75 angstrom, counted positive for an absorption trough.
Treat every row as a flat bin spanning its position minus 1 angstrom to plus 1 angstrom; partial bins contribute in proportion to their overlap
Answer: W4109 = 0.8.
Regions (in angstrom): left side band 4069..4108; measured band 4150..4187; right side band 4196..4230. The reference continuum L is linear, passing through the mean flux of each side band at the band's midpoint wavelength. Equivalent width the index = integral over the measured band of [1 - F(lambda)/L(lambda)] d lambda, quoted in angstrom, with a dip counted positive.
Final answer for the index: 2.0 angstrom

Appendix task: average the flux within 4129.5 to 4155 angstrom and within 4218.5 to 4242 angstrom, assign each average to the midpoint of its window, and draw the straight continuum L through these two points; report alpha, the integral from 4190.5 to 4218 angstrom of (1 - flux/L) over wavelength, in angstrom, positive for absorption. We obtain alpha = 0.4 angstrom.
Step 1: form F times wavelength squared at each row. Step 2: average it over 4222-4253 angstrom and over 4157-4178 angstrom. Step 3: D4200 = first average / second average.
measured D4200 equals 1.1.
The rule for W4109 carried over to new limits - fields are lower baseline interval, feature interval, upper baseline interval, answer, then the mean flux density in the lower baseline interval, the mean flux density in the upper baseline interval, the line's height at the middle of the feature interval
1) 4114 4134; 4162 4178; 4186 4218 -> 1.0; 19.4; 19.4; 19.4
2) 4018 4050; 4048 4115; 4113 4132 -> 3.8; 19.6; 19.3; 19.4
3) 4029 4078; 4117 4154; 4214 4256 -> 0.4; 19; 20.1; 19.5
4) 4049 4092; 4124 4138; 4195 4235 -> -0.2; 18.7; 19.6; 19.1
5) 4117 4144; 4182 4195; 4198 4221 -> 0.9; 19.3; 19.8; 19.7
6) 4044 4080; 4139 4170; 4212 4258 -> 1.0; 18.6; 20.1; 19.4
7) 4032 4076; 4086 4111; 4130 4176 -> 1.4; 18.9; 18.8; 18.9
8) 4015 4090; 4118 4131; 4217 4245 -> 0.3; 19.2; 20.3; 19.6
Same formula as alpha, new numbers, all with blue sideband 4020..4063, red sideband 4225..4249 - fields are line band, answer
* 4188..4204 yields 0.7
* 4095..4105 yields 1.3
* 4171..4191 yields 2.3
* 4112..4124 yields 0.2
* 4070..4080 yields 0.6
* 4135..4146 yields 0.5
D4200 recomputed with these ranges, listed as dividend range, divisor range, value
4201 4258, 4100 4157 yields 1.12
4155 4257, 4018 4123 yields 1.10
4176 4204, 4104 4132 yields 1.03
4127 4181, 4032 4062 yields 1.04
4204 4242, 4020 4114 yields 1.15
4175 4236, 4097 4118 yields 1.14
